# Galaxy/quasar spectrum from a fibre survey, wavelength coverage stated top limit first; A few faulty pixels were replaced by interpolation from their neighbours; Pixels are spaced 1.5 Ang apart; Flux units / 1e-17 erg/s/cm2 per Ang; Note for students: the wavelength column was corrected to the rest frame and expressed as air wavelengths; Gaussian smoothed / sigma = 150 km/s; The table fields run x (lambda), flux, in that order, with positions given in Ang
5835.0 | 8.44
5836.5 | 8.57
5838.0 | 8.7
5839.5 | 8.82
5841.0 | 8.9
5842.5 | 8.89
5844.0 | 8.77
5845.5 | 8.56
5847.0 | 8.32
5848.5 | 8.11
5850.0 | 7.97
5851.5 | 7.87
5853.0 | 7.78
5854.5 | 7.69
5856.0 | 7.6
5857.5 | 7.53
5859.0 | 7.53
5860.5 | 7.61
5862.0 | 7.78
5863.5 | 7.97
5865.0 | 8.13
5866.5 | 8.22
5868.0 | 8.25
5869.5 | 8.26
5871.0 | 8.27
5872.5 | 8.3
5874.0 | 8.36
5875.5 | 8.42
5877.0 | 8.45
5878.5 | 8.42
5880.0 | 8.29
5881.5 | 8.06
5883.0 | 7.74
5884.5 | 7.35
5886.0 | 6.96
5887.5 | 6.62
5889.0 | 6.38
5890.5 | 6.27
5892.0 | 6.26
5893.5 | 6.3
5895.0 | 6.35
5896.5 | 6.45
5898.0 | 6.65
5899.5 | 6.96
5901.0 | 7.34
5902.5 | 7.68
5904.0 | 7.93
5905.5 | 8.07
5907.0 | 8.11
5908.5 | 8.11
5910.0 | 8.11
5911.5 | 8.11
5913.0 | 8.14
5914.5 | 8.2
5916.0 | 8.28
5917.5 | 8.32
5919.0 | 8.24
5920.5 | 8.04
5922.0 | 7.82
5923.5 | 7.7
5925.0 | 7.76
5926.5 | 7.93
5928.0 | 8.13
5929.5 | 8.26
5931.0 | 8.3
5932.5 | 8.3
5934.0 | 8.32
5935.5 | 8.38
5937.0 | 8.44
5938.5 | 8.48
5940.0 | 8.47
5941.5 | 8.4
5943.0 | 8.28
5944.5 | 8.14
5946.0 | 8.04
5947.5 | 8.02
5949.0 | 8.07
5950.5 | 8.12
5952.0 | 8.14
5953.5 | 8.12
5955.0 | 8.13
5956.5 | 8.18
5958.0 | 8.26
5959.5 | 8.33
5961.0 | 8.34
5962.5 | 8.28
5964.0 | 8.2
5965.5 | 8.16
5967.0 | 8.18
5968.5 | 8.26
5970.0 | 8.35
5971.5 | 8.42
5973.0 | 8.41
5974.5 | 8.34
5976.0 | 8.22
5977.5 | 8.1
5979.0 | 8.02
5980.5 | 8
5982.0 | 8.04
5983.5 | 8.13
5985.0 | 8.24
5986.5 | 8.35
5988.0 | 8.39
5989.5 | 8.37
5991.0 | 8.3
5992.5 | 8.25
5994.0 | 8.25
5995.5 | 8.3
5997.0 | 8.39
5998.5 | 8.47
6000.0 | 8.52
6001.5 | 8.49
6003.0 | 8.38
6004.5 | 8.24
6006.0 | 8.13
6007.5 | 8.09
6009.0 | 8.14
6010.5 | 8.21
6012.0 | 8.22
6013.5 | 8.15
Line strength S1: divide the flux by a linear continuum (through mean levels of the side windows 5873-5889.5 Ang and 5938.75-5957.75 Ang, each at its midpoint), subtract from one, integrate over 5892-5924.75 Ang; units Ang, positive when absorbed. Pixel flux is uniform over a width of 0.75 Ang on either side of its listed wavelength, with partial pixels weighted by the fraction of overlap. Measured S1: 1.3 Ang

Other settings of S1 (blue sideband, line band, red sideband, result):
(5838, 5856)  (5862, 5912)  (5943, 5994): 4.1 Ang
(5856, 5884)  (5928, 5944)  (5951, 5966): -0.3 Ang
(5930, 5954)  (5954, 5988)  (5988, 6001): 0.3 Ang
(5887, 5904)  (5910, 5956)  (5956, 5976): -3.8 Ang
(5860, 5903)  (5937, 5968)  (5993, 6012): -1.0 Ang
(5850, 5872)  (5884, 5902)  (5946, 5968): 3.0 Ang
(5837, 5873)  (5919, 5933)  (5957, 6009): 0.3 Ang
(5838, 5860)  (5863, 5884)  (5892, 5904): -2.0 Ang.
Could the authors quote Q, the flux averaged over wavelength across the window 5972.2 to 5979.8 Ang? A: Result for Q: 8.22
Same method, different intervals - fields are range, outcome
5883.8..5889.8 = 6.82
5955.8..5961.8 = 8.28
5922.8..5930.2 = 7.96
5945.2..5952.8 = 8.08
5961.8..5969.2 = 8.22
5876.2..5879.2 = 8.43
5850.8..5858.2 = 7.69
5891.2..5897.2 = 6.34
